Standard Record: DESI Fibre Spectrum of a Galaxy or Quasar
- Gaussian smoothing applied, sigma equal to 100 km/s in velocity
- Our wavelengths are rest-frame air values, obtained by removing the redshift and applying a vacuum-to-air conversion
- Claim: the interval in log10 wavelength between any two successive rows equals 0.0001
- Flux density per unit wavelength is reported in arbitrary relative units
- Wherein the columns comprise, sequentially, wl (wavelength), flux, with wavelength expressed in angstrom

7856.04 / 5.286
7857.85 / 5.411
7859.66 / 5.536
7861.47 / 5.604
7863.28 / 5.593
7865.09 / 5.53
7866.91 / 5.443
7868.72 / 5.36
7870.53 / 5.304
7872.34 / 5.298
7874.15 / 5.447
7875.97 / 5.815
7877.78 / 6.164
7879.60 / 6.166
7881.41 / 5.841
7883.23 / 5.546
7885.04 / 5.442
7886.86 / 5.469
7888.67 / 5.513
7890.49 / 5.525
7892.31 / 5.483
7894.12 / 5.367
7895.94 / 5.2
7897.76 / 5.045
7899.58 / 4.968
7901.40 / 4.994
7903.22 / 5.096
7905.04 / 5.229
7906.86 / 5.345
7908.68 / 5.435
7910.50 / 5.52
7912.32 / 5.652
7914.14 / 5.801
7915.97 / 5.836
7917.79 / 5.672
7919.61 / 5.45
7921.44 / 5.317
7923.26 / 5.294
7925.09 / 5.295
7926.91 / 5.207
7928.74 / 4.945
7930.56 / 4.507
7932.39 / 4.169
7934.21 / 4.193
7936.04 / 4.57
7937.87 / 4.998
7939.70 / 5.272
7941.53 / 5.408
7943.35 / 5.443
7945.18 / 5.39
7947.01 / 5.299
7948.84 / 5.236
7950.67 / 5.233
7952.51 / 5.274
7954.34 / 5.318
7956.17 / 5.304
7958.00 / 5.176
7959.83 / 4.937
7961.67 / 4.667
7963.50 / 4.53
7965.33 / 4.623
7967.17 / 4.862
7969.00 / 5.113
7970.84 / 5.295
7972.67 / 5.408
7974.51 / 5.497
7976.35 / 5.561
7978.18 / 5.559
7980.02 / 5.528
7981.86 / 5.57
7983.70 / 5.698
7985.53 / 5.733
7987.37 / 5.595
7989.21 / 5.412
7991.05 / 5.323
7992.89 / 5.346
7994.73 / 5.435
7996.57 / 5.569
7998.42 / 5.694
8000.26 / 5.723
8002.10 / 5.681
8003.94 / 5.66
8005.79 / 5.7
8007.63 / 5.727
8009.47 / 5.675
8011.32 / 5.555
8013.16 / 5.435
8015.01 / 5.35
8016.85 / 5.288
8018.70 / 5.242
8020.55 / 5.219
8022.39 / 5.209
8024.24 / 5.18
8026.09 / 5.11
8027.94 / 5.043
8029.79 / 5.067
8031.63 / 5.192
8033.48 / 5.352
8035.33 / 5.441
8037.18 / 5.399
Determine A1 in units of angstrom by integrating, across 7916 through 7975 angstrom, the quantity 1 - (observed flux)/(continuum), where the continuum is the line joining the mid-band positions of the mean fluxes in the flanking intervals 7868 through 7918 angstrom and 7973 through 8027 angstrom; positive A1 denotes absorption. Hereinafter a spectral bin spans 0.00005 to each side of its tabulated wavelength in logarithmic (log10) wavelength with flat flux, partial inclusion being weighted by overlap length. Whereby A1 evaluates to 4.2 angstrom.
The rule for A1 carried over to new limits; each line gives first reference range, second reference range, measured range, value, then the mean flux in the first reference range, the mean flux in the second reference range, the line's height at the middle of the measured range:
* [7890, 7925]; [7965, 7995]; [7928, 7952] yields 1.8 angstrom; 5.38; 5.4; 5.39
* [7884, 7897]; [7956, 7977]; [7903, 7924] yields -0.7 angstrom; 5.43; 5.07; 5.32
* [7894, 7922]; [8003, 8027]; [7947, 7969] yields 1.5 angstrom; 5.37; 5.41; 5.39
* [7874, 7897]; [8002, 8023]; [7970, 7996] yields 0.0 angstrom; 5.61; 5.48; 5.51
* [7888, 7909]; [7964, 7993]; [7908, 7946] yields 0.7 angstrom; 5.26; 5.37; 5.3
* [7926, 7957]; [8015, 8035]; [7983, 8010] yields -2.3 angstrom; 5.04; 5.21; 5.15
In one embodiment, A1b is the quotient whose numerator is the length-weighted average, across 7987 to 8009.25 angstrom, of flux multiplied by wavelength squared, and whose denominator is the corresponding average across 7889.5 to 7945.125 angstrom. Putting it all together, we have 1.1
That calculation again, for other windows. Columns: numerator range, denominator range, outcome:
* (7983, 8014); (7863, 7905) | 1.05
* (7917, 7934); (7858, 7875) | 0.94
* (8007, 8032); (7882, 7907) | 1.03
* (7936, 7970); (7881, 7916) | 0.96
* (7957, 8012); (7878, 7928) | 1.01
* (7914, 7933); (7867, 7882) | 0.93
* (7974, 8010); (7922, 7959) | 1.11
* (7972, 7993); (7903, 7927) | 1.03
